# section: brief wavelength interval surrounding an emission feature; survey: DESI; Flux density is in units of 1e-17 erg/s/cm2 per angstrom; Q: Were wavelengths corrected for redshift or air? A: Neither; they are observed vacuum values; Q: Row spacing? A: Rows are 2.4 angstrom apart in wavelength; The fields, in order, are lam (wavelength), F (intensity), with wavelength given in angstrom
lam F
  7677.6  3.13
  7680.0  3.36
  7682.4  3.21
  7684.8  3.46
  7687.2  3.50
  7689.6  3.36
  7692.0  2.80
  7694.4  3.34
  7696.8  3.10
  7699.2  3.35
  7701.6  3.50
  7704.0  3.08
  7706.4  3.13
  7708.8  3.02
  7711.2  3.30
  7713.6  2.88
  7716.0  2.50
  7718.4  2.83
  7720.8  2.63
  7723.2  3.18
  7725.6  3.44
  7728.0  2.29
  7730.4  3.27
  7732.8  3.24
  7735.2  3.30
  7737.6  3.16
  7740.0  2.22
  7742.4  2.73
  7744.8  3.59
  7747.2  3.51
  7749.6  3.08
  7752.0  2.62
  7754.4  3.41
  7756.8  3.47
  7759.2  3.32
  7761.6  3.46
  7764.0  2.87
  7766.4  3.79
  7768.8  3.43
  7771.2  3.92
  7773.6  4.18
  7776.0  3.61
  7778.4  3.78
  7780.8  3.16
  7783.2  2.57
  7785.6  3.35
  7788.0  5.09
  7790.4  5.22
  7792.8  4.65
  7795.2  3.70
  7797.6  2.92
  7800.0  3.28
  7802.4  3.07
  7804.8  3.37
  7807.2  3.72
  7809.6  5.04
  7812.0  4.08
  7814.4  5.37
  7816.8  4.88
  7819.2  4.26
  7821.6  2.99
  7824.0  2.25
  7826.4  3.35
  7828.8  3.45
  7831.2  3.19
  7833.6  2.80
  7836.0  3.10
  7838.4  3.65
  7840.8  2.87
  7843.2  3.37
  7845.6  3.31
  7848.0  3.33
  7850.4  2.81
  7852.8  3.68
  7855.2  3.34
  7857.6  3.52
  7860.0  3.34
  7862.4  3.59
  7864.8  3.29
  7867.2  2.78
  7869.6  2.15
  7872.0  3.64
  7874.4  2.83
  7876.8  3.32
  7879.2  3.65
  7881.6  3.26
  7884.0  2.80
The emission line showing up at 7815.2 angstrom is [N II]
